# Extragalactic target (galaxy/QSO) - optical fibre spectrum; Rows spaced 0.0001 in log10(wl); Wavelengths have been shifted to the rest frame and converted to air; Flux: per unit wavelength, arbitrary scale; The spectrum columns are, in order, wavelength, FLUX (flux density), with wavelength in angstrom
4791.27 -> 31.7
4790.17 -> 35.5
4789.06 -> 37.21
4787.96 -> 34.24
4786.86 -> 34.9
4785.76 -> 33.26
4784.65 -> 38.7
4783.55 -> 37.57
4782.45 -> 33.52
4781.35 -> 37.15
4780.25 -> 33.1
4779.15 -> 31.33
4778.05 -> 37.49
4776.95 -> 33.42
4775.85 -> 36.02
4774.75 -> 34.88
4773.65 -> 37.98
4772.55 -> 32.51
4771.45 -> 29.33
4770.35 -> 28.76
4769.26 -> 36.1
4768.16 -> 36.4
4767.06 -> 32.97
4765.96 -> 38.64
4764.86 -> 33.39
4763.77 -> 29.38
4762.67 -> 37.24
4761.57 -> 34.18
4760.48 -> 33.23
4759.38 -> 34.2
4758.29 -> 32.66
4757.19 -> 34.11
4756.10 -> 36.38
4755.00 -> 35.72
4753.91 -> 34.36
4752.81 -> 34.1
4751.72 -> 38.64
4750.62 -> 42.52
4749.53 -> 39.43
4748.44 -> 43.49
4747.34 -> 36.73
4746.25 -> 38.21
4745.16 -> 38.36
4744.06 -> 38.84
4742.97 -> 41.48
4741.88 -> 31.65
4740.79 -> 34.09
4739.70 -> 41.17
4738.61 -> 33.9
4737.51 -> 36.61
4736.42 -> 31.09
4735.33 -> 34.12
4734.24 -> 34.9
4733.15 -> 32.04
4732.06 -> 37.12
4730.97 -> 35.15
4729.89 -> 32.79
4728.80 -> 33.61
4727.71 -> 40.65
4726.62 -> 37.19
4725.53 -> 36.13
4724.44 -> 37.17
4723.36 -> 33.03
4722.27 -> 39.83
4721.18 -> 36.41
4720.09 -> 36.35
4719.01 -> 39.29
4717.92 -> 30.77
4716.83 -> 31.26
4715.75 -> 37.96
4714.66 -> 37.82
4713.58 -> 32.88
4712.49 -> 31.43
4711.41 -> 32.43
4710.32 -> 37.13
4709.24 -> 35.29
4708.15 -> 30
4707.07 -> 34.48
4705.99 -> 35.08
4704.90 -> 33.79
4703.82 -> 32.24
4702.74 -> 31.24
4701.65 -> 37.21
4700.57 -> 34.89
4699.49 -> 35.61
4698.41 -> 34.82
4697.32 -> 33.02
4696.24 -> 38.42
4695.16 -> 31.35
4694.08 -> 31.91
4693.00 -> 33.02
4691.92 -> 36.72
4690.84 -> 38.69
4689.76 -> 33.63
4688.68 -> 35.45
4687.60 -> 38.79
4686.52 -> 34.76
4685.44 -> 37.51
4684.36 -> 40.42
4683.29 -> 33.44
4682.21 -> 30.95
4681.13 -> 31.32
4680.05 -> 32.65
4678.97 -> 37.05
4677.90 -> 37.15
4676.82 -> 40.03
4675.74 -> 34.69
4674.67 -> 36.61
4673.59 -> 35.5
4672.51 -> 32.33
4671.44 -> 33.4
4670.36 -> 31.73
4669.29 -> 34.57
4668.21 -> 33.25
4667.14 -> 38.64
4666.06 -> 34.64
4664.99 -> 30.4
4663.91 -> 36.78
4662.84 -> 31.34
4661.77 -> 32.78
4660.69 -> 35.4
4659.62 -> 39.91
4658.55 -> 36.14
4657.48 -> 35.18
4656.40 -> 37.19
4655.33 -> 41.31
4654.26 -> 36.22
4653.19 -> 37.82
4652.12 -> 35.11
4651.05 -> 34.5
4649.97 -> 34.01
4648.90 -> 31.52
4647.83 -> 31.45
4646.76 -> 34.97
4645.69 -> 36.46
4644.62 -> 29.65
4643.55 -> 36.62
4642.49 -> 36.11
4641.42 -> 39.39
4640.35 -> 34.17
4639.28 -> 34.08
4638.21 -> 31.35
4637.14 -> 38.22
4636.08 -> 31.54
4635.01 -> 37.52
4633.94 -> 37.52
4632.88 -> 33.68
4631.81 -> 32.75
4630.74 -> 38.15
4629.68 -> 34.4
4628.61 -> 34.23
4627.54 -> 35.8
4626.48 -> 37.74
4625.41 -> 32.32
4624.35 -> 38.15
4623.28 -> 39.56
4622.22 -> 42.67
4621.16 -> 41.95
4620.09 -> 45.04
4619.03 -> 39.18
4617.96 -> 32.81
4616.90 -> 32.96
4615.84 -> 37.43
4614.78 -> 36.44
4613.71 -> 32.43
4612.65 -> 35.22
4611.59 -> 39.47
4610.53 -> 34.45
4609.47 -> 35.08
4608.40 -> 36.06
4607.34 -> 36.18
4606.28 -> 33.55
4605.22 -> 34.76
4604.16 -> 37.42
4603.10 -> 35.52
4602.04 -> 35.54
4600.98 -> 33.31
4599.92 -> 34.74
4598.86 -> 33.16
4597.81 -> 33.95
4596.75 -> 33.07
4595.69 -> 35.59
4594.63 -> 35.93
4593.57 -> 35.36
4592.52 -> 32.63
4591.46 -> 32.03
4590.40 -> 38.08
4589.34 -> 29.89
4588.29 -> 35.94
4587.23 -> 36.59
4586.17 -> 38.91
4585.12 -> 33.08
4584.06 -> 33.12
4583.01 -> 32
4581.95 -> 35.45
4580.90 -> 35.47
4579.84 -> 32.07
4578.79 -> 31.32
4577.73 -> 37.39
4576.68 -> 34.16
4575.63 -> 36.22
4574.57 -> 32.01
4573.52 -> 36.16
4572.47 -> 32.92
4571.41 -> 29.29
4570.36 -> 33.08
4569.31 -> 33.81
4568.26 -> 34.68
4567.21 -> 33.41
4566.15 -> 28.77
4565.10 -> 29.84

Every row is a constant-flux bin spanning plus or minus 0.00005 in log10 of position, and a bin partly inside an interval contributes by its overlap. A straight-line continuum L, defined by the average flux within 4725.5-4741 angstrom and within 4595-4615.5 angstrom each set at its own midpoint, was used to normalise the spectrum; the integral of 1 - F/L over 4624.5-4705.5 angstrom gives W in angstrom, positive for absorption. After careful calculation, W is 0.4 angstrom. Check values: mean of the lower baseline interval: 35.1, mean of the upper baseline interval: 35.4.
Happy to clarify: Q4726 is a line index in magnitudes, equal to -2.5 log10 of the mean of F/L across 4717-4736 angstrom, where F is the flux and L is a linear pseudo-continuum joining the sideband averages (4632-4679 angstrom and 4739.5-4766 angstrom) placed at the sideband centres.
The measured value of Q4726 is 0.01 mag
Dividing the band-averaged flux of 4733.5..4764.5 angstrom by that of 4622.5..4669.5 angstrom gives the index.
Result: 1.02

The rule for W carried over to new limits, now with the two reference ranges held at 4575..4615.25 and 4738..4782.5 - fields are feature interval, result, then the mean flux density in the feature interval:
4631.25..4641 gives 0.1 angstrom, 34.6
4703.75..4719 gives 0.6 angstrom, 34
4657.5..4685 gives 0.2 angstrom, 34.9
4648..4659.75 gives -0.3 angstrom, 36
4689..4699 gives 0.2 angstrom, 34.6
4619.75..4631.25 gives -1.0 angstrom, 38.1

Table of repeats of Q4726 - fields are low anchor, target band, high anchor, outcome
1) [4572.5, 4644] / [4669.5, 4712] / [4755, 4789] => 0.01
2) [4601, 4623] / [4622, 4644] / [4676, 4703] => 0.01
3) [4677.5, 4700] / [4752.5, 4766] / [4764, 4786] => 0.01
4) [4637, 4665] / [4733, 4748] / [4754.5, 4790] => -0.04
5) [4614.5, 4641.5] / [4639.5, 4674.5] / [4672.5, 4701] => 0.03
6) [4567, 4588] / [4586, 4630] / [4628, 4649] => -0.04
